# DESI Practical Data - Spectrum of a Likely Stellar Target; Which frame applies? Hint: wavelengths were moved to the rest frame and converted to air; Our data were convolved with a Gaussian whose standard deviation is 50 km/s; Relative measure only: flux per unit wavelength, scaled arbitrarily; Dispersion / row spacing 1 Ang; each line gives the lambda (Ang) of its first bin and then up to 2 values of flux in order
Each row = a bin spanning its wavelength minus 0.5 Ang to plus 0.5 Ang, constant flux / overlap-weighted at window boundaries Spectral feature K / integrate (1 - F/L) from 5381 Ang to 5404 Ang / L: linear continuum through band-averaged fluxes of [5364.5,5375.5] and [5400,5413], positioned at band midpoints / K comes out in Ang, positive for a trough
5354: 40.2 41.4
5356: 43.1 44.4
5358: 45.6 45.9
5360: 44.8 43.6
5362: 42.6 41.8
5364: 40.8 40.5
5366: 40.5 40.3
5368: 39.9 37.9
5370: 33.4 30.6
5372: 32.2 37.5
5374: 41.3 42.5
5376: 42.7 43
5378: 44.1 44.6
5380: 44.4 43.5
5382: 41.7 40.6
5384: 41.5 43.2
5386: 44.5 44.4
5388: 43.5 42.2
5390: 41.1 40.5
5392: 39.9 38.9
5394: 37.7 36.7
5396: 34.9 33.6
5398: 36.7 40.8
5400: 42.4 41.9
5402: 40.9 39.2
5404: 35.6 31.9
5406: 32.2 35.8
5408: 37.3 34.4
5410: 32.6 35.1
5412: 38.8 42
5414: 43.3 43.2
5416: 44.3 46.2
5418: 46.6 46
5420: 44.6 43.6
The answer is -1.9 Ang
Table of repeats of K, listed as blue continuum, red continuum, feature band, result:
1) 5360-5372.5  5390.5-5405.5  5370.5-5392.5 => -1.61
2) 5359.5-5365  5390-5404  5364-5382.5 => 0.55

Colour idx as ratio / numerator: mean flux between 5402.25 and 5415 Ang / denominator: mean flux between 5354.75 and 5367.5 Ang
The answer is 0.86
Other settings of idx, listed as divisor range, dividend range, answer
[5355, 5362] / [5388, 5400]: 0.88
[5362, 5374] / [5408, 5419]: 1.07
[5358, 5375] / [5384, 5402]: 1.01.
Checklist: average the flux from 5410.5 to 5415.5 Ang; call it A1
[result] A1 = 40.5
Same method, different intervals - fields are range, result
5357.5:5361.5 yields 45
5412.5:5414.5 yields 42.6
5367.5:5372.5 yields 34.8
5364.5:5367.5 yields 40.4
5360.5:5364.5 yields 42.2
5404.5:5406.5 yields 32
